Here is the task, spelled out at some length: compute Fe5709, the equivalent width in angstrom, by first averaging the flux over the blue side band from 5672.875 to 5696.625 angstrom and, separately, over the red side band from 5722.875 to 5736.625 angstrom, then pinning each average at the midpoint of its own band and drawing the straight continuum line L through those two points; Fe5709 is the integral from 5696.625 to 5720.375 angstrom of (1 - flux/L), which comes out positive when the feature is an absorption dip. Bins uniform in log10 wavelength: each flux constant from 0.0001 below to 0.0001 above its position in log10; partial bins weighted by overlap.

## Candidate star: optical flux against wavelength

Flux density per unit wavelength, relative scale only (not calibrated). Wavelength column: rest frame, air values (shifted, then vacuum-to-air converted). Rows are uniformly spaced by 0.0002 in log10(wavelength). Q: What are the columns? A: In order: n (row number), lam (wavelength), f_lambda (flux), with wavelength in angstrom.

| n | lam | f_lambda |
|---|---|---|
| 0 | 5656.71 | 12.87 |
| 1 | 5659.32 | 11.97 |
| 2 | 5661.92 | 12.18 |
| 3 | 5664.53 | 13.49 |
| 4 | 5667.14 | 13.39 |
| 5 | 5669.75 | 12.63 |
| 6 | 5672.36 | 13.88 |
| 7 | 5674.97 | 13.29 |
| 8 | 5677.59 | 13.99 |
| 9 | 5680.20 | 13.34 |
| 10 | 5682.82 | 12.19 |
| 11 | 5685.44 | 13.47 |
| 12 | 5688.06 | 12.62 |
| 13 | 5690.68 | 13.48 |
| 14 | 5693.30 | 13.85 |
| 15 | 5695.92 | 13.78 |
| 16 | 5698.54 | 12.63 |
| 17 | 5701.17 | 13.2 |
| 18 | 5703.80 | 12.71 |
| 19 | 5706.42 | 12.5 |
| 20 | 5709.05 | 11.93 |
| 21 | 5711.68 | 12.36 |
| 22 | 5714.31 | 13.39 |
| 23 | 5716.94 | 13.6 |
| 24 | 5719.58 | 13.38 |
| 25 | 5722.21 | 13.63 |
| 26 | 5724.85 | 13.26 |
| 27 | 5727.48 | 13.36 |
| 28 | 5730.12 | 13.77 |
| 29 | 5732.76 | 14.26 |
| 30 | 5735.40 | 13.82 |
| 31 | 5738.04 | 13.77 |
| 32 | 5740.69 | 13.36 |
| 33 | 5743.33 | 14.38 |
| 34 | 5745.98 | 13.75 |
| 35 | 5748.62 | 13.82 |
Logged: 1.2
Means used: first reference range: 13.3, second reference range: 13.7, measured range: 12.9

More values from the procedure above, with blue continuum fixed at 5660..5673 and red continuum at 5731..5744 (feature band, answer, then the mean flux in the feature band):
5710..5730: 0.57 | 13.3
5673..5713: 0.92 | 13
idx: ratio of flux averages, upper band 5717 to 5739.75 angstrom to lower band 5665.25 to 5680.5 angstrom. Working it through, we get 1.02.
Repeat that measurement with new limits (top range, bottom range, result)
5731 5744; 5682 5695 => 1.05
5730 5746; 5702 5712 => 1.12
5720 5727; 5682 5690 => 1.05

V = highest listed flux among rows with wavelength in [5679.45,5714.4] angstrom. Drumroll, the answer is 13.85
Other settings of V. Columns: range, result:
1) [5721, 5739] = 14.26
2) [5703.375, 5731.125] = 13.77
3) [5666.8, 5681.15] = 13.99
